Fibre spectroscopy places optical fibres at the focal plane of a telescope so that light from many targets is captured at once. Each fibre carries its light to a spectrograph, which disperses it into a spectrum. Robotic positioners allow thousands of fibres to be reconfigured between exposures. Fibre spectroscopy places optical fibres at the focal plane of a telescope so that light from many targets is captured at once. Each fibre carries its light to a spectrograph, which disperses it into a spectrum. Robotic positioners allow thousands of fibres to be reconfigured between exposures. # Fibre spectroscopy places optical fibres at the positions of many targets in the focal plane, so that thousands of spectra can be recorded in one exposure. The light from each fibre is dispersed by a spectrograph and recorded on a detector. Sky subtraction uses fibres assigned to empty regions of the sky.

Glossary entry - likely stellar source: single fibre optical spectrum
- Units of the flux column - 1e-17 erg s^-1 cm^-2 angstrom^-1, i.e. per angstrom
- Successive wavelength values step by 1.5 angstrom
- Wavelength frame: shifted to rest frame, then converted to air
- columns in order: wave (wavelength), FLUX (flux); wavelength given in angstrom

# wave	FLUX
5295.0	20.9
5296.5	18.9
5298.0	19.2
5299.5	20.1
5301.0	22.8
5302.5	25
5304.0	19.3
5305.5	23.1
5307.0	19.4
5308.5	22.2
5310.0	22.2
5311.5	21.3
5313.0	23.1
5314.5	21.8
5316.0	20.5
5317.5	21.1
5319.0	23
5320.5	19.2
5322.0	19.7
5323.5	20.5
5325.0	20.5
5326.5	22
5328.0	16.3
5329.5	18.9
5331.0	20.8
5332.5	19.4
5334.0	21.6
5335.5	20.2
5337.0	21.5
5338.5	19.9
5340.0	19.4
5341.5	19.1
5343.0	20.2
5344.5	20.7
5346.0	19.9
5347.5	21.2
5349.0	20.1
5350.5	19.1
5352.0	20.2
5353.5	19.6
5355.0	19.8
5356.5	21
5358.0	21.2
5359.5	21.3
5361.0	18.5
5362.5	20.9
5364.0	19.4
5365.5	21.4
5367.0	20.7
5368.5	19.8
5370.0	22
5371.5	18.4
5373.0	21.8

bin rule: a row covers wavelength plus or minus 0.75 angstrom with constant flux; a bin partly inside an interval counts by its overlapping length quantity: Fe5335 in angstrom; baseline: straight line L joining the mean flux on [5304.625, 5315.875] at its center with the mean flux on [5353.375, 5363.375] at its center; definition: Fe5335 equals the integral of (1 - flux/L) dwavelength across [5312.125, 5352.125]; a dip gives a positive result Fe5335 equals 1.4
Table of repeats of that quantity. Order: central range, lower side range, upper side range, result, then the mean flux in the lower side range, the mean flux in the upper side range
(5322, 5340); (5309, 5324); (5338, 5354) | 0.5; 21.3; 20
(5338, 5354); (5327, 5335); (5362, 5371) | 0.0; 19.5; 20.6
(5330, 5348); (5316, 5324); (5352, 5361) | 0.2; 20.7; 20.4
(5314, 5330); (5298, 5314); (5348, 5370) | 0.7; 21.7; 20.3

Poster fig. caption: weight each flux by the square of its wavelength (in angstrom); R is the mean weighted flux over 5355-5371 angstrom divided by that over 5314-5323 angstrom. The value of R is 1.0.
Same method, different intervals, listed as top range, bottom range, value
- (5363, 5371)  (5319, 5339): 1.04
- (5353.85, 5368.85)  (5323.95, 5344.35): 1.03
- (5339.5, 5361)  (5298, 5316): 0.94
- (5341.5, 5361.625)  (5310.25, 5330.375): 0.99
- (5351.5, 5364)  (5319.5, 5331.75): 1.04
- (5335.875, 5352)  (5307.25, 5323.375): 0.95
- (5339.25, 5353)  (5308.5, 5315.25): 0.92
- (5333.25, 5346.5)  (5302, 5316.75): 0.94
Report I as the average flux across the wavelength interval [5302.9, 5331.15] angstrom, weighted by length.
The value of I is 20.8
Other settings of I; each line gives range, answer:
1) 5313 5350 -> 20.4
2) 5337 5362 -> 20.1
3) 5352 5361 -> 20.4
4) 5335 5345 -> 20.1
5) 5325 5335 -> 19.9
